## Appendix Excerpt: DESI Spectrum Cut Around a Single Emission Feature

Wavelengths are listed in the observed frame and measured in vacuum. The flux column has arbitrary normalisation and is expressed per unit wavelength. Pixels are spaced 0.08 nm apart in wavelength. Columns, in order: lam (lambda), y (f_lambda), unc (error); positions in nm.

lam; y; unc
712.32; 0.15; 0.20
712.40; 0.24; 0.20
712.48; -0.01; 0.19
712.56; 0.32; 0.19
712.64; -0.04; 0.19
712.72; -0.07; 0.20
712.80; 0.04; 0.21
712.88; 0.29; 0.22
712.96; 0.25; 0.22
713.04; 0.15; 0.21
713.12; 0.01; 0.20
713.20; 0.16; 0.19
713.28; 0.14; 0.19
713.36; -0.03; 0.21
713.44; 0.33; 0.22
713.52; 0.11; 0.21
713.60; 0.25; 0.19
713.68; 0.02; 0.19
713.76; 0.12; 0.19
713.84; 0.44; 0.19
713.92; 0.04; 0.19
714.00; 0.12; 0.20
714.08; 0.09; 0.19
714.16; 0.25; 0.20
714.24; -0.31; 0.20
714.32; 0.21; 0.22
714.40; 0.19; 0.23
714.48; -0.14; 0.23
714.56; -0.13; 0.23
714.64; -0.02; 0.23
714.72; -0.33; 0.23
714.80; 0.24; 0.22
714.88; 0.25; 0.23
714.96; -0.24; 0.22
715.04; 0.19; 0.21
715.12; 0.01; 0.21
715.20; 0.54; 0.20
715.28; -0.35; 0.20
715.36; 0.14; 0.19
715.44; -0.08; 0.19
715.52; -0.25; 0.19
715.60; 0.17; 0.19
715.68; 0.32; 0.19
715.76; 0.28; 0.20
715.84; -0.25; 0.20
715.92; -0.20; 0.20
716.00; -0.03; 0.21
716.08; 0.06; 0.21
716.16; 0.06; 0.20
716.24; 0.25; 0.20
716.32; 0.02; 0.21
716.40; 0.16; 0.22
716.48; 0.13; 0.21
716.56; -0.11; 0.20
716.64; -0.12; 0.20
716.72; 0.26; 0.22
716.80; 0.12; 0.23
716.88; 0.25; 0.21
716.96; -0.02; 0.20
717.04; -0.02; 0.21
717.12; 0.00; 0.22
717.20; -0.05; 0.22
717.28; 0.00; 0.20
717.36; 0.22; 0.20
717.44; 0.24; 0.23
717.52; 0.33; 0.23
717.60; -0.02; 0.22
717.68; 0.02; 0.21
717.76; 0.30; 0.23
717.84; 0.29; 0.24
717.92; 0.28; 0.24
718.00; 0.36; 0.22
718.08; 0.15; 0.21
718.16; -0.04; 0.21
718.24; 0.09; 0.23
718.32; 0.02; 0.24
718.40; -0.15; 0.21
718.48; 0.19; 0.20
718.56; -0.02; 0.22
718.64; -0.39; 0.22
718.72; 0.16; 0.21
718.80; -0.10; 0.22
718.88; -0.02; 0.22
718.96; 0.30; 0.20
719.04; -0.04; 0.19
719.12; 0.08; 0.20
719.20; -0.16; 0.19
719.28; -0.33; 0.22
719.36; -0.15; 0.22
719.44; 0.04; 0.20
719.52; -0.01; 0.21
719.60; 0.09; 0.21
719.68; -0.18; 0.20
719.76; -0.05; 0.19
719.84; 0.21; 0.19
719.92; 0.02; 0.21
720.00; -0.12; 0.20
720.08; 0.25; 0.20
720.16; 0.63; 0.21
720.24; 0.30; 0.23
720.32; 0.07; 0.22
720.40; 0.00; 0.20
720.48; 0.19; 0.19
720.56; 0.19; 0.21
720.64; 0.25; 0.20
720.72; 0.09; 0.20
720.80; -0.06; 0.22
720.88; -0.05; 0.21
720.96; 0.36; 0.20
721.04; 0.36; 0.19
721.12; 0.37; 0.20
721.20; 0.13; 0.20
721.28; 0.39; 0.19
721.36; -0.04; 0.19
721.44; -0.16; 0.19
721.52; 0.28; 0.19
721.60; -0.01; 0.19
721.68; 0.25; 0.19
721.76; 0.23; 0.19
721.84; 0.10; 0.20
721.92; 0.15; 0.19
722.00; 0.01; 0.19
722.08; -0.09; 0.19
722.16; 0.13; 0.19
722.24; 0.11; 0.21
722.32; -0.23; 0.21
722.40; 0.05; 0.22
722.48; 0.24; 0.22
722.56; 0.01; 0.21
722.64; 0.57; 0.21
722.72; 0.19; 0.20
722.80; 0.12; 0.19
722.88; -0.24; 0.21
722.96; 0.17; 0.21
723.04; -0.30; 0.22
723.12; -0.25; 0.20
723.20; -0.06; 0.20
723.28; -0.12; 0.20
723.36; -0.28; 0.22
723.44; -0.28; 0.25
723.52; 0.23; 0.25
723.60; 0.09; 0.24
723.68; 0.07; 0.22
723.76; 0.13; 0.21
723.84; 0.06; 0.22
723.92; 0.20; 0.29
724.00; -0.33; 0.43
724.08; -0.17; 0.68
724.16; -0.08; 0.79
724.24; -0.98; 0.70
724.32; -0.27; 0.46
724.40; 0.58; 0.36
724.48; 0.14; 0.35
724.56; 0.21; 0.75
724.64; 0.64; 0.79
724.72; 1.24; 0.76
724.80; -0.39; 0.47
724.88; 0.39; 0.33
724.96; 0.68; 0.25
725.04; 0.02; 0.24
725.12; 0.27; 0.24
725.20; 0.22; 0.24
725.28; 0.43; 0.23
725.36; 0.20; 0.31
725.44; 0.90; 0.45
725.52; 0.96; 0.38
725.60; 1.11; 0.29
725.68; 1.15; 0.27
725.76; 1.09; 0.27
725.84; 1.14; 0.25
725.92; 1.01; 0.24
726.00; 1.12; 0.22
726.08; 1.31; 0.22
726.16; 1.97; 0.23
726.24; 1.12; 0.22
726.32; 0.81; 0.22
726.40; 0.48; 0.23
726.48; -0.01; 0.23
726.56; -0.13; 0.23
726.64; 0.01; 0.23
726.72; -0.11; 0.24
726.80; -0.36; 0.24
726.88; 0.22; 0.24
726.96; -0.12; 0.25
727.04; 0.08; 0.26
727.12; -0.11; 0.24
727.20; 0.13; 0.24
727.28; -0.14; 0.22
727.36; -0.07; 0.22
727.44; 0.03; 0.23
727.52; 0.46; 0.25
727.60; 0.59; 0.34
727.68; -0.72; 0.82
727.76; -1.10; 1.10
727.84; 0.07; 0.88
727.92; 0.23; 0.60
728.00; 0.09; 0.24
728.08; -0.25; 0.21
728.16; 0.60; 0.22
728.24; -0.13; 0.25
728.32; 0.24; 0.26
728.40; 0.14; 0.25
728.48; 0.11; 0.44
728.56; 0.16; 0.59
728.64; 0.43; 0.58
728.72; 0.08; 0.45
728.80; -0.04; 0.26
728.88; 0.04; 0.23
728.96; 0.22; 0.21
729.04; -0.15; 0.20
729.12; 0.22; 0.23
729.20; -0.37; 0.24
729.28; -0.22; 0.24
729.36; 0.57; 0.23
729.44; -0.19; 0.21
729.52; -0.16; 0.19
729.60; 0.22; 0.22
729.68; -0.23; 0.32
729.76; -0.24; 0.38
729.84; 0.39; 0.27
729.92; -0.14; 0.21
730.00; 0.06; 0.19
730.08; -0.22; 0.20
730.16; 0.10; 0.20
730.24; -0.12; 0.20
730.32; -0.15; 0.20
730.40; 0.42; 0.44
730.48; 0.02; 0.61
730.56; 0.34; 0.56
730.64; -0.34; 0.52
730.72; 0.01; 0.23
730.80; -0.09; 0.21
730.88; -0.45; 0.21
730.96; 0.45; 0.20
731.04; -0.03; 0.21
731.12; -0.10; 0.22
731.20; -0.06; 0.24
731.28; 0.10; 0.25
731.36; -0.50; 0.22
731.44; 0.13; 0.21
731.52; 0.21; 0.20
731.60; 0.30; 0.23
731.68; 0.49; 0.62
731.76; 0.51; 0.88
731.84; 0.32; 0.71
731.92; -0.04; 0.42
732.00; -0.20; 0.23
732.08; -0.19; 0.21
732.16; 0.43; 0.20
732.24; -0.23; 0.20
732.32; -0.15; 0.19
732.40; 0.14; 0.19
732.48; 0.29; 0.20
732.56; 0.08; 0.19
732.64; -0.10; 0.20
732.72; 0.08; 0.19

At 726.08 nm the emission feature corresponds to [O II] 3727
